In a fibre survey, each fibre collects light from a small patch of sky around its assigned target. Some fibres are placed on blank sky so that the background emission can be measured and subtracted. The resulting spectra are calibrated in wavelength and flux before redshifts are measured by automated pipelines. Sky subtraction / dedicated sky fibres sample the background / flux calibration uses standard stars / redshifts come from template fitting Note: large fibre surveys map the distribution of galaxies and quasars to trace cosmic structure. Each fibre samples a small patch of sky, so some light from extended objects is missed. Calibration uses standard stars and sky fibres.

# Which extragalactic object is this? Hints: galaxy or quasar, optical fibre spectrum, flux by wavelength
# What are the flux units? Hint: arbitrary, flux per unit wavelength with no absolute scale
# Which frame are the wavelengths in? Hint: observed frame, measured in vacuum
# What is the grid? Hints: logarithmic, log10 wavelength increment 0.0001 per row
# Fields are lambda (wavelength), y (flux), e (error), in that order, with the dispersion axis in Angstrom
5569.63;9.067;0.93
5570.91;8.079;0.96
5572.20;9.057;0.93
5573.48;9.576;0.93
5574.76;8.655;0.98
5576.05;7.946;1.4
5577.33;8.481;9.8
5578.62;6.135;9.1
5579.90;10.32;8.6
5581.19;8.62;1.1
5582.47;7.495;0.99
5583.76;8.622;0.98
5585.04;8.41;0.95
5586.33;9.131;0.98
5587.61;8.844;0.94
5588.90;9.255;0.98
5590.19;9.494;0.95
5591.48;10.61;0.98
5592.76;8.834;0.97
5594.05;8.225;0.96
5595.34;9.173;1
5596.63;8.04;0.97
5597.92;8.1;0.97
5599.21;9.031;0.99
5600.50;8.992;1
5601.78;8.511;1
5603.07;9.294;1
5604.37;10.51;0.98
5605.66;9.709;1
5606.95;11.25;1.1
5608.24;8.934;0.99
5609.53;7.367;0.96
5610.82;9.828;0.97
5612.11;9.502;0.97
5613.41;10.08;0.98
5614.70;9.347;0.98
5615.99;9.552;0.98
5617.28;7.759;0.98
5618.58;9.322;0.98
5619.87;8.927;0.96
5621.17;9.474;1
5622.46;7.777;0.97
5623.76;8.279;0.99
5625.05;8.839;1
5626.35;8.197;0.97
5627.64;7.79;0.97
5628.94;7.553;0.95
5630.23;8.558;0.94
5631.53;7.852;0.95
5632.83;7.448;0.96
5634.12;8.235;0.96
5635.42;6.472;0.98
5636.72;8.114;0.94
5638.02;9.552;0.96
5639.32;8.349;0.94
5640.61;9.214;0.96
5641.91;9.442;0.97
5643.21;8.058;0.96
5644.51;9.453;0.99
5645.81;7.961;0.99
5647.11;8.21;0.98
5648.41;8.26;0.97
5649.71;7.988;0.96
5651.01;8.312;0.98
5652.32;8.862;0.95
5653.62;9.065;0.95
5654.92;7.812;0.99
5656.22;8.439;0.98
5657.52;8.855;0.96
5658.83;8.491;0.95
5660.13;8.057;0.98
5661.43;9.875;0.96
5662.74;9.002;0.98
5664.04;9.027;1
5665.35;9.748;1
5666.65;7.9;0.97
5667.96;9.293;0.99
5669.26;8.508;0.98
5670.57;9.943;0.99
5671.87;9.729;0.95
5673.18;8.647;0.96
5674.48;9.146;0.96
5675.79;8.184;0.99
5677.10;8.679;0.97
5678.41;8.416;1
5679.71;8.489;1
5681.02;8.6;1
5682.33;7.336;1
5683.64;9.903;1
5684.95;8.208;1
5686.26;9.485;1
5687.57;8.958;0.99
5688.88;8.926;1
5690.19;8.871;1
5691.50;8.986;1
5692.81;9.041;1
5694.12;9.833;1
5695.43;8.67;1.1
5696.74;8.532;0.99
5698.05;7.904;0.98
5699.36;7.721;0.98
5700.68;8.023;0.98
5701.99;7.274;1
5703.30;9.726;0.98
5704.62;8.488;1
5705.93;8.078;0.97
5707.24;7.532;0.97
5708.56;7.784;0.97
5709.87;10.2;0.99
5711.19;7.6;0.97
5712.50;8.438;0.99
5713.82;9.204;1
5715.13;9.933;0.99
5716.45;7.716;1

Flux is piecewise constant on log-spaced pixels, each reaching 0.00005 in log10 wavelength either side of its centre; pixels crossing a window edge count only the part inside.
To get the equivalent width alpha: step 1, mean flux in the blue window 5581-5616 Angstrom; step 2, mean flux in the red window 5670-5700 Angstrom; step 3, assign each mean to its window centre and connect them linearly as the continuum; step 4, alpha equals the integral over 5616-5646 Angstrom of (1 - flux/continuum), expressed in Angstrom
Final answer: 1.9 Angstrom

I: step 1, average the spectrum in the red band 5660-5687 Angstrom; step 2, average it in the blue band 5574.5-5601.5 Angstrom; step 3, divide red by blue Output 1.0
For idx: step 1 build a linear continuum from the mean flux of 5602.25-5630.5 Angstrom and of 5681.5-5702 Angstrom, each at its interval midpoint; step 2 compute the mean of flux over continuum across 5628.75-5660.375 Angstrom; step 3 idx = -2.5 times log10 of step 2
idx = 0.06 mag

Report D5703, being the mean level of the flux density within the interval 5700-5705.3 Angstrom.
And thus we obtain 8.37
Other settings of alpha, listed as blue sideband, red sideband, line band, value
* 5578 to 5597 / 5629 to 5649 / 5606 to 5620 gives -1.2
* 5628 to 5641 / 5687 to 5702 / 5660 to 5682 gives -1.2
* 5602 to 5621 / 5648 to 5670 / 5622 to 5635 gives 1.6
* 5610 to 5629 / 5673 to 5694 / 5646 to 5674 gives 0.1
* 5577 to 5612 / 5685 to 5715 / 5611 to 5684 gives 1.2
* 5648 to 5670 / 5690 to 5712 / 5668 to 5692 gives -0.7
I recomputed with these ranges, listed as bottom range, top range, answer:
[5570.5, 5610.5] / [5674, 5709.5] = 0.96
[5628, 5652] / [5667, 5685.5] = 1.06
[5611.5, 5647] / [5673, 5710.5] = 1.01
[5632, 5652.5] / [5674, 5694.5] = 1.05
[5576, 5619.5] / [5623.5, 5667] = 0.94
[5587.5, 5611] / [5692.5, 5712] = 0.92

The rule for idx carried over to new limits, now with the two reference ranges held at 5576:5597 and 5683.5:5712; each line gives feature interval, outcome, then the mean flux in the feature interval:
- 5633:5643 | 0.03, 8.42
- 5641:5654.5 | 0.01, 8.56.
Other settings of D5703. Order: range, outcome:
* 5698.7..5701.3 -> 7.85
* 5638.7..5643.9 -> 8.78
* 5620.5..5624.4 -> 8.5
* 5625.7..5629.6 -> 7.86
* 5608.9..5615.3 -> 9.23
